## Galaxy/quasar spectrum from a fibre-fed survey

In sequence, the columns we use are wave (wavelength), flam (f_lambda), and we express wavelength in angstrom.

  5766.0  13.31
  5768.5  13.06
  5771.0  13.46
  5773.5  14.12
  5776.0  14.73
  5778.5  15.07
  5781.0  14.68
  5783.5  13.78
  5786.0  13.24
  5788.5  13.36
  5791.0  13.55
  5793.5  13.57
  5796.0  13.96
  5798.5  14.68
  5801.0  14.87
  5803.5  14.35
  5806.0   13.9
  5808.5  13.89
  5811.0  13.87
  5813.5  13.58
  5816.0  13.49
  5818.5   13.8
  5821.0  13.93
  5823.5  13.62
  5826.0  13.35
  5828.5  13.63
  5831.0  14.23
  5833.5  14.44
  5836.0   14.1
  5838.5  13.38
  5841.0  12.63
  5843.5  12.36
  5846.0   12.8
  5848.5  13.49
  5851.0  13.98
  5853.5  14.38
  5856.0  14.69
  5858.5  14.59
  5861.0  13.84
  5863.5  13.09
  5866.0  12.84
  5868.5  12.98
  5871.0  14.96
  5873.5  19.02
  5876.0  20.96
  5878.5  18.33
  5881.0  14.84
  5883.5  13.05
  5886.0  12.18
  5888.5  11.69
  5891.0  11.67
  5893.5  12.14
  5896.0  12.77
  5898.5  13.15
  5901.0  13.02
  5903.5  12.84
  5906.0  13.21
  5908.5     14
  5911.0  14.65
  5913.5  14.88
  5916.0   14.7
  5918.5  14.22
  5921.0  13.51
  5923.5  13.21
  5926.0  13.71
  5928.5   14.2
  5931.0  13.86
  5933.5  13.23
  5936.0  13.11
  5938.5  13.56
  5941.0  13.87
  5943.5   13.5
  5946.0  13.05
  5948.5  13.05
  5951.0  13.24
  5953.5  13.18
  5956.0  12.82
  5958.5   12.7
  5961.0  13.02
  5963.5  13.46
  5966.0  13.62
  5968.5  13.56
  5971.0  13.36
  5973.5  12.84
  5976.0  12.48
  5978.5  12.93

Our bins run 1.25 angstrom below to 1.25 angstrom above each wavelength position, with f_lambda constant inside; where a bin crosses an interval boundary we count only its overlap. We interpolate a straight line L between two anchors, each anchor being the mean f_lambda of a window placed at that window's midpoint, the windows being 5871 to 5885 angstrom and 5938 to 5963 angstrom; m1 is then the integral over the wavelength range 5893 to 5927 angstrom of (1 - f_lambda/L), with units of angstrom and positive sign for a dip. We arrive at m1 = 3.7 angstrom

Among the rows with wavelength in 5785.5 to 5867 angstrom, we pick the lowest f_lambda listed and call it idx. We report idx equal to 12.36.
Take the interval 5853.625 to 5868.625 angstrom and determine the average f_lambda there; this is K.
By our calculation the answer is 13.8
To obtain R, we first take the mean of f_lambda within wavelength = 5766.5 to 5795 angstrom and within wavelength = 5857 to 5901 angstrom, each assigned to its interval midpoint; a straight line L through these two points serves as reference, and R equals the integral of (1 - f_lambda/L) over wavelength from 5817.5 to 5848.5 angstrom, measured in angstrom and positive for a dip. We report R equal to 1.16 angstrom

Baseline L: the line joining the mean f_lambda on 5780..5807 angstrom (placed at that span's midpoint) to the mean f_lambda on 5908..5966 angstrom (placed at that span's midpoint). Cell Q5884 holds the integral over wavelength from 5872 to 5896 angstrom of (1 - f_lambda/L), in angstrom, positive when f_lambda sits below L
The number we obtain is -1.79 angstrom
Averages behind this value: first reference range 14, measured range 14.8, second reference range 13.6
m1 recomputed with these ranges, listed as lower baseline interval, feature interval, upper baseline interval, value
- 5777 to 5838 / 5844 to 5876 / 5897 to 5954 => -1.49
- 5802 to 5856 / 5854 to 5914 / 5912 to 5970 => -2.25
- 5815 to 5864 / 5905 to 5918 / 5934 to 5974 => -0.86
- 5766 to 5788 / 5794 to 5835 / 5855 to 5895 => 0.47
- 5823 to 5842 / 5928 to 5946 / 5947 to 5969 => -0.41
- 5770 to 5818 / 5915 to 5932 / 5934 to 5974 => -0.64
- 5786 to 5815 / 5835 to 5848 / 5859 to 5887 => 1.37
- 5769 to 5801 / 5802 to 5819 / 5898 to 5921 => 0.16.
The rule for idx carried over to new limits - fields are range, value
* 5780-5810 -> 13.24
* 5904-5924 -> 13.21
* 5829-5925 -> 11.67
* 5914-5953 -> 13.05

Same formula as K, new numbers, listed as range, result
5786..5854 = 13.7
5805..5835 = 13.8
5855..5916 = 14.2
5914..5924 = 14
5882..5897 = 12.3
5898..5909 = 13.2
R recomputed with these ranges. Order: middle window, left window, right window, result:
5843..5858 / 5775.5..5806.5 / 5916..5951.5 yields 0.2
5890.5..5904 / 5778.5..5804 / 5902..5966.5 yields 1.0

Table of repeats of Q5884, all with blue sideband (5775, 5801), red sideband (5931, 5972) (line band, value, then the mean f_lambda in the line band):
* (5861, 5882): -3.21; 15.8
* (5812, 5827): 0.33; 13.6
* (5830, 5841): -0.01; 13.9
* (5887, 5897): 1.13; 12.1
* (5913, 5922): -0.57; 14.3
